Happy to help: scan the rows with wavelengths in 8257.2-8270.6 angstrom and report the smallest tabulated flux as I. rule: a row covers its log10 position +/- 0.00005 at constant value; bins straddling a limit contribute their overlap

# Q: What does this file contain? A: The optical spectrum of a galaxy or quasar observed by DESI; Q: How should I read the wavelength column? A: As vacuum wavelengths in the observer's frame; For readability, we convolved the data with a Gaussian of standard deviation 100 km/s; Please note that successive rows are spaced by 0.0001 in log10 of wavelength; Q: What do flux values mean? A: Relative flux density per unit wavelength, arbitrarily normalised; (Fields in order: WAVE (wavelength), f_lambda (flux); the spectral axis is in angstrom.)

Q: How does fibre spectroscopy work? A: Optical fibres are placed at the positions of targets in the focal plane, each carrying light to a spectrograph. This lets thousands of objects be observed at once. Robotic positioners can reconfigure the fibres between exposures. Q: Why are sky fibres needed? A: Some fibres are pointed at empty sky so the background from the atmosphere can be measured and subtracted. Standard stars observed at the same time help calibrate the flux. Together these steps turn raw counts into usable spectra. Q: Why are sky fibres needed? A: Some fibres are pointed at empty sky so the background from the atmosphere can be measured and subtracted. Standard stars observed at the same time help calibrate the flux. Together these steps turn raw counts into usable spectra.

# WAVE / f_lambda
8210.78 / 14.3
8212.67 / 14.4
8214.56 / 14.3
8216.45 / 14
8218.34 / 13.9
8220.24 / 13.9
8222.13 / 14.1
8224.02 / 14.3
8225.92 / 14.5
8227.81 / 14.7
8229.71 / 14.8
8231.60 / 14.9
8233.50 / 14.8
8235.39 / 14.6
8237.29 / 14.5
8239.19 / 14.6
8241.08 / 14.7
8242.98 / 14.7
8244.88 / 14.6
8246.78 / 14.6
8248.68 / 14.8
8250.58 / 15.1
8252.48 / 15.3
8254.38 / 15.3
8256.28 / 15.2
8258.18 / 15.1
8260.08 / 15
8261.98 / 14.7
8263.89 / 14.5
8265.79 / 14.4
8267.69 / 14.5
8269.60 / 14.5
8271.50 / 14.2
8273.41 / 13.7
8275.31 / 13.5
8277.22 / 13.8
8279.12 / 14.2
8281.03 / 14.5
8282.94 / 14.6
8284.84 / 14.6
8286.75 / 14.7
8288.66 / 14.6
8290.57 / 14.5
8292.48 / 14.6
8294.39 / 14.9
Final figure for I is 14.4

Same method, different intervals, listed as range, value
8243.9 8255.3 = 14.6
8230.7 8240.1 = 14.5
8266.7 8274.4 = 13.7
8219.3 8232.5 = 13.9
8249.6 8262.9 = 14.7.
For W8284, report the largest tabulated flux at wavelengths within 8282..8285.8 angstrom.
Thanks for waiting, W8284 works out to 14.6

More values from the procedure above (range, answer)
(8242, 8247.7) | 14.7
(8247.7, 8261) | 15.3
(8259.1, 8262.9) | 15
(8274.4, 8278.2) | 13.8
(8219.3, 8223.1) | 14.1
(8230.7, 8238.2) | 14.9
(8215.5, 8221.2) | 14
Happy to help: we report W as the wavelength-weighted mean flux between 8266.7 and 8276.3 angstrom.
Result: 14.1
